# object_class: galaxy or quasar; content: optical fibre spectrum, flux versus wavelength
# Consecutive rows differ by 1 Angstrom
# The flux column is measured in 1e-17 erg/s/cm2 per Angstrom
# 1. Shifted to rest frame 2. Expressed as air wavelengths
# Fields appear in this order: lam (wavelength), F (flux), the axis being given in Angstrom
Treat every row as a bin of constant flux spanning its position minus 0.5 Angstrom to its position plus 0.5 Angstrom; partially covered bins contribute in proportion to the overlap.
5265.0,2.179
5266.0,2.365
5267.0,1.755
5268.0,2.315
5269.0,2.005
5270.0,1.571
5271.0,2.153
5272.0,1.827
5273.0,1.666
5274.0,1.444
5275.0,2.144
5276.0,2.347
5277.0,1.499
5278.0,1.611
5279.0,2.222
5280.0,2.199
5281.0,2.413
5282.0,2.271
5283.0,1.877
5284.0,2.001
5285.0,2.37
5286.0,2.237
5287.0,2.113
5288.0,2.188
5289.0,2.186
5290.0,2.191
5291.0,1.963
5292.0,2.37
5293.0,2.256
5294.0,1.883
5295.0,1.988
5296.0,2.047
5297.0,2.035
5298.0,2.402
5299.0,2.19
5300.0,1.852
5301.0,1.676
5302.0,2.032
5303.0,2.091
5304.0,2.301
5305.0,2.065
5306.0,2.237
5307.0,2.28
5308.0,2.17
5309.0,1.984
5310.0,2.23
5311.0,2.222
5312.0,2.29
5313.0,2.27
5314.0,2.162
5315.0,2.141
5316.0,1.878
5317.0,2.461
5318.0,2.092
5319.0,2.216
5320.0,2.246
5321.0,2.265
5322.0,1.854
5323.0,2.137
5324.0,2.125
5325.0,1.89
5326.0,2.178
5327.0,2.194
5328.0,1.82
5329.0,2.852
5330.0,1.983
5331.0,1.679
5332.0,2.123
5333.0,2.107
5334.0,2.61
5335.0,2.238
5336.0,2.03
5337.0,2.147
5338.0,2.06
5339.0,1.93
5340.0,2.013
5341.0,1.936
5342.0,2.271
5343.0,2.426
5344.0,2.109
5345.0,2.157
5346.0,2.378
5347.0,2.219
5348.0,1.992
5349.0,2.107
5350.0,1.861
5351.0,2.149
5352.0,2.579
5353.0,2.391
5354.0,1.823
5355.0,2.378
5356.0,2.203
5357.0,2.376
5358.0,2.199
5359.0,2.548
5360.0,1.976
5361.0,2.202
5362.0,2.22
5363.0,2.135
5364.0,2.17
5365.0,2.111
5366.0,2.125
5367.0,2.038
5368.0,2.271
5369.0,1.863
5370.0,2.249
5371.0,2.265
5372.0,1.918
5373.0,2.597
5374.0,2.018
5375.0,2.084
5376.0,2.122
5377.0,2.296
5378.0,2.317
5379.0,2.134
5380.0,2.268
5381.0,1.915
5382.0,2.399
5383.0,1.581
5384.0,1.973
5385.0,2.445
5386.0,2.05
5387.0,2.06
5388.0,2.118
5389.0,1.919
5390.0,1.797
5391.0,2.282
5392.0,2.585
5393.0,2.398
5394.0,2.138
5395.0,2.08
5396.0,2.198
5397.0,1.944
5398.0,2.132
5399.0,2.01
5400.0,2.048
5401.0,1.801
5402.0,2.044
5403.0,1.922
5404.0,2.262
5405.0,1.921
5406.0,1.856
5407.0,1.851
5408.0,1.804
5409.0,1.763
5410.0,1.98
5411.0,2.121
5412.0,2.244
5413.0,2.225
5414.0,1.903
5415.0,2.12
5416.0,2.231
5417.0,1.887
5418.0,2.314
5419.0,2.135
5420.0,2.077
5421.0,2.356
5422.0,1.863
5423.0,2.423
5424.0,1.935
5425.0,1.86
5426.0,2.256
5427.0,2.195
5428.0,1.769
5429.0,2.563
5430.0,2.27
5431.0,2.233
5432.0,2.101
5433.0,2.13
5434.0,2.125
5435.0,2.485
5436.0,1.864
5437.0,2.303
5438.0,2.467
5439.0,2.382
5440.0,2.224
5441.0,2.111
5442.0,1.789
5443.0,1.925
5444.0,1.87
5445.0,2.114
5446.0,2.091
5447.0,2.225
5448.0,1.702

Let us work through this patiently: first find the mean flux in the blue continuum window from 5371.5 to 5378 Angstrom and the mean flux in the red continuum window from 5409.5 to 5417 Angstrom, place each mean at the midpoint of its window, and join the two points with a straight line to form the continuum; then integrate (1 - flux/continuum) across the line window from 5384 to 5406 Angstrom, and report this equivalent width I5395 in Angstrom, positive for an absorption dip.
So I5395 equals 0.5 Angstrom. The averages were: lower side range 2.18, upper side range 2.1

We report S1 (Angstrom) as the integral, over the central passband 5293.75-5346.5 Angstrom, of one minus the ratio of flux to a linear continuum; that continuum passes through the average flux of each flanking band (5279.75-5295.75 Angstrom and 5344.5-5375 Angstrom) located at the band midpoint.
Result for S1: 0.8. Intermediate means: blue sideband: 2.15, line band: 2.13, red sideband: 2.18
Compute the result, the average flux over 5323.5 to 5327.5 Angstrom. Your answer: 2.1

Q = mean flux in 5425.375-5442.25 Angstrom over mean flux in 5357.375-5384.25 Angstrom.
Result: 1.02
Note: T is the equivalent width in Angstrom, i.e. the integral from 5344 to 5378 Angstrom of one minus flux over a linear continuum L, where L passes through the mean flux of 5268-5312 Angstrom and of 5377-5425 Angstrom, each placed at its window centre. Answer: -1.7 Angstrom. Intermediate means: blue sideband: 2.07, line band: 2.18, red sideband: 2.08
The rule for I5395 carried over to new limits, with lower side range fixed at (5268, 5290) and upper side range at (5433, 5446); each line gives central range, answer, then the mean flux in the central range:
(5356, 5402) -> -1.0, 2.14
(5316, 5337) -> -0.9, 2.15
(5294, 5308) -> -0.3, 2.09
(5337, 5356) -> -0.8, 2.16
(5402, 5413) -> 0.7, 1.99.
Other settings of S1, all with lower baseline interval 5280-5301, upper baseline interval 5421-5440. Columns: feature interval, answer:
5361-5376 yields 0.09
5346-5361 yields -0.35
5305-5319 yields -0.28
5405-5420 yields 1.03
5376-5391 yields 0.48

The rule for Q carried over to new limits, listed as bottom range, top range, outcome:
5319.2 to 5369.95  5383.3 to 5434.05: 0.97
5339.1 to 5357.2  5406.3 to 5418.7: 0.93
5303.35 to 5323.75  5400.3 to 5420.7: 0.93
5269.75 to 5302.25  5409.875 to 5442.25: 1.06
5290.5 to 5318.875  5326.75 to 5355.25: 1.01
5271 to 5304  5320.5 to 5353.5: 1.04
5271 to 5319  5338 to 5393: 1.03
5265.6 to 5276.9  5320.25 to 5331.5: 1.08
